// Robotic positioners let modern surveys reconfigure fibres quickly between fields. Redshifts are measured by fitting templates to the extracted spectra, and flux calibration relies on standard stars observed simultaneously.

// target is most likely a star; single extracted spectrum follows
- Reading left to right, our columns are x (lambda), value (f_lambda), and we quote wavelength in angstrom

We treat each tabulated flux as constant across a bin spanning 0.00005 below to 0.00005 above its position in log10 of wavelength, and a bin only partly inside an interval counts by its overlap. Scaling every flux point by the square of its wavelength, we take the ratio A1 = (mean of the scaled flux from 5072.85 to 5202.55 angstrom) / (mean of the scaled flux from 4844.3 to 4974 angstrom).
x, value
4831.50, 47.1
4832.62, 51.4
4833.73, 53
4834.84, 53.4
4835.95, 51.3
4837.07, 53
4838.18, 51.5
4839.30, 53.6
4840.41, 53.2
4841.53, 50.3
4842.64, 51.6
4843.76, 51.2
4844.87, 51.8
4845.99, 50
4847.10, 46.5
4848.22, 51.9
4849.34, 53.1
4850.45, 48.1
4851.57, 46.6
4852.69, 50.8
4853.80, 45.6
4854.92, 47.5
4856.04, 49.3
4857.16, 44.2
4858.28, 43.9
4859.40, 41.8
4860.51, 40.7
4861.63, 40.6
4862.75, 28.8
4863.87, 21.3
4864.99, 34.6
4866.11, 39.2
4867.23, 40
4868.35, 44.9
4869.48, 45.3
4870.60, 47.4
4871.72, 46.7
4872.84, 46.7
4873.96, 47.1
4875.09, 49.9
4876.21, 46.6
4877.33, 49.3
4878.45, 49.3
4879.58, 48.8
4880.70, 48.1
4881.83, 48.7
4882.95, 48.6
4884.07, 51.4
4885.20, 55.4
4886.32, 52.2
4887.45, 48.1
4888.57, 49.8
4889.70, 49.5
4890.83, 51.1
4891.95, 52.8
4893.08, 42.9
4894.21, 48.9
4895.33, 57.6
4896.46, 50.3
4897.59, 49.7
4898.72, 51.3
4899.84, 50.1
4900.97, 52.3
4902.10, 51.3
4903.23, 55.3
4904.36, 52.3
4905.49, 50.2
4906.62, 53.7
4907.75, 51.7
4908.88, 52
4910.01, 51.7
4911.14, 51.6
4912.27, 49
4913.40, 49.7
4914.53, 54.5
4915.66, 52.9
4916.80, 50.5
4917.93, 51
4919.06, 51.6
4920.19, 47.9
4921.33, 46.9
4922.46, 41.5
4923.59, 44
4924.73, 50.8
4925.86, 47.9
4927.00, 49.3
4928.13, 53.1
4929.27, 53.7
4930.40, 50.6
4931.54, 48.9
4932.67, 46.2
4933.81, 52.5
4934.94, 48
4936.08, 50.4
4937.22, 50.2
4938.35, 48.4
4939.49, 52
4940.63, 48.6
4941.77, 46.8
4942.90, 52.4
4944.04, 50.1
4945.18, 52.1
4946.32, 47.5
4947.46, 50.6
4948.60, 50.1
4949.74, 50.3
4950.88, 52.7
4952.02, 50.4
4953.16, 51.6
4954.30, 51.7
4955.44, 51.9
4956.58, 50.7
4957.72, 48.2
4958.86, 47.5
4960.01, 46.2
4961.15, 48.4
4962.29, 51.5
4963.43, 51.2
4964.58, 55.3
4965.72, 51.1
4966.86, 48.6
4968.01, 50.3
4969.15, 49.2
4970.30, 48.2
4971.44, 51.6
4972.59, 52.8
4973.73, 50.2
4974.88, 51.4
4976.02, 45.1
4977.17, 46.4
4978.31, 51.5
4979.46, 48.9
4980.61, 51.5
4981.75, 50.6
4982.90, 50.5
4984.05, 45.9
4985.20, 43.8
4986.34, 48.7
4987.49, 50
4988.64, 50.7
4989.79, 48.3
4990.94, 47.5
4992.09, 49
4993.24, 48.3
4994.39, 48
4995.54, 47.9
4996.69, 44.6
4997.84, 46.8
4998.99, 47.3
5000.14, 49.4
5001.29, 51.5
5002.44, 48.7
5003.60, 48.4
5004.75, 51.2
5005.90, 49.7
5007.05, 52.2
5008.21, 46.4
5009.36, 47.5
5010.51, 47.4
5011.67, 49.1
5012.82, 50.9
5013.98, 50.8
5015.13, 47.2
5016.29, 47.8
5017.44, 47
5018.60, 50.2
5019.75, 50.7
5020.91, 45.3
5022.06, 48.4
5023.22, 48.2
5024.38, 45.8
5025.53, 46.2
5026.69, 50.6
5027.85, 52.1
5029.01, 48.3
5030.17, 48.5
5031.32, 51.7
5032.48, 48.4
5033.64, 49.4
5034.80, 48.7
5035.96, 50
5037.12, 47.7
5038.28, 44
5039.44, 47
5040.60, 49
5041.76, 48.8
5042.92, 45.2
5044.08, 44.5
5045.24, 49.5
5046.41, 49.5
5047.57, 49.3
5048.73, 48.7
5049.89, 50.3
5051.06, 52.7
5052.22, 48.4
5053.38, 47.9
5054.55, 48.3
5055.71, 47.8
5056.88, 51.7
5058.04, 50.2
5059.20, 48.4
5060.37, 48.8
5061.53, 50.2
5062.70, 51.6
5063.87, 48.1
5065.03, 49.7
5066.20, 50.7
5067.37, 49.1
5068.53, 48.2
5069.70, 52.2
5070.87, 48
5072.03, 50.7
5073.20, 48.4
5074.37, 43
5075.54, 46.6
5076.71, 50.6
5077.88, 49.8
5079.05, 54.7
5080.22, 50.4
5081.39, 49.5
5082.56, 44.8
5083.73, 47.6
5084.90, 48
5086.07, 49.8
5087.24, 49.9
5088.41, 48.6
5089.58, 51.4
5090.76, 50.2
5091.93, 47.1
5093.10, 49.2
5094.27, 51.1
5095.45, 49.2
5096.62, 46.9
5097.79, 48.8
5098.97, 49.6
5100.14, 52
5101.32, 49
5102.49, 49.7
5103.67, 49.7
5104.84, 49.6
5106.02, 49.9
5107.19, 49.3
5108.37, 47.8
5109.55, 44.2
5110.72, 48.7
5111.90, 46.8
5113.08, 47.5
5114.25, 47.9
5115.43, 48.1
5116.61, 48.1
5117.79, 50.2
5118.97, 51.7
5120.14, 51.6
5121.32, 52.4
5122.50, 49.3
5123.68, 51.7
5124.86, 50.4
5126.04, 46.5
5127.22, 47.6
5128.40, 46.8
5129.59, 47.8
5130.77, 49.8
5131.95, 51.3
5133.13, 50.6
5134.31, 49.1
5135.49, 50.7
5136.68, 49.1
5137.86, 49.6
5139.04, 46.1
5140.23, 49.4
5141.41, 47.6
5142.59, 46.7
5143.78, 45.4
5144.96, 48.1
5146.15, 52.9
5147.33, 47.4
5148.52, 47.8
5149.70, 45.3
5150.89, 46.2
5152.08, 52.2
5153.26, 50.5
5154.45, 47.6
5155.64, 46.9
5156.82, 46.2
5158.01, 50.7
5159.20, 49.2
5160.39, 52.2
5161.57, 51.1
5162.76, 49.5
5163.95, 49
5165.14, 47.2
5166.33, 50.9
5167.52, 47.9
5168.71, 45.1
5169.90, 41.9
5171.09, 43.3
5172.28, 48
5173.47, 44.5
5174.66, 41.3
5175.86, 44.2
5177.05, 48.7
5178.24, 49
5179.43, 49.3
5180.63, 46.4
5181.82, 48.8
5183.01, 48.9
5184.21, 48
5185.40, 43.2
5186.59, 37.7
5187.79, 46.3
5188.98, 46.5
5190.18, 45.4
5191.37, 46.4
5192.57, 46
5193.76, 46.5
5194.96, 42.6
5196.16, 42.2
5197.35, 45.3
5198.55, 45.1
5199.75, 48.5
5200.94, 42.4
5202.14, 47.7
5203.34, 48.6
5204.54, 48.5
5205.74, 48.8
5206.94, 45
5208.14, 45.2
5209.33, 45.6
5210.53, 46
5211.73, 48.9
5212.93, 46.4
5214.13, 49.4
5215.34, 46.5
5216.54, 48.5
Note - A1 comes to 1.08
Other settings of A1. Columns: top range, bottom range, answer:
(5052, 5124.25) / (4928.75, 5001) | 1.04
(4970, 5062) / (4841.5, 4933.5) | 1.06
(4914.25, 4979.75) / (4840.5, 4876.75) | 1.14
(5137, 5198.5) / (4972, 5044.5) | 1.03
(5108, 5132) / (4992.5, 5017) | 1.05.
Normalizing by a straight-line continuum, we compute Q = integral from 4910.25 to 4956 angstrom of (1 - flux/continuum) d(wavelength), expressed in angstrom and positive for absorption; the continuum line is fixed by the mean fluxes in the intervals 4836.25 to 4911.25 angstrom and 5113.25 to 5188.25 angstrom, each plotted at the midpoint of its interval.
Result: -1.7 angstrom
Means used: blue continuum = 48.2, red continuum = 48.1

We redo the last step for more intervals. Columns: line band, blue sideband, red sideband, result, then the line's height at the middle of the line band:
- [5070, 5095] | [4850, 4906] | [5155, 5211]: -1.25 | 46.7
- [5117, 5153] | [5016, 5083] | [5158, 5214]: -1.24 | 47.4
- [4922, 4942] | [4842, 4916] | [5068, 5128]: -0.32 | 48.4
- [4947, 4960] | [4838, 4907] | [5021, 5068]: -0.54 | 48.3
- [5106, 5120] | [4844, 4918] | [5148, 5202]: -0.41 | 47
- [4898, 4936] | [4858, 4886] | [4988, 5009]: -3.80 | 45.8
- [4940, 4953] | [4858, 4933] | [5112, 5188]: -0.56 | 48.1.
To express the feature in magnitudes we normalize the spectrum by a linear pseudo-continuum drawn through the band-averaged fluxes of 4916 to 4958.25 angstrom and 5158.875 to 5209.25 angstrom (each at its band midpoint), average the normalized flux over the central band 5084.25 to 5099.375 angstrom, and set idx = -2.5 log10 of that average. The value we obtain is -0.03 mag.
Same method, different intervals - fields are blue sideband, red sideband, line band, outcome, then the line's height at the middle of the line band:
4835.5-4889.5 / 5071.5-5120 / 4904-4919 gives -0.09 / 47.4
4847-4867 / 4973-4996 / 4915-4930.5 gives -0.08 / 45.9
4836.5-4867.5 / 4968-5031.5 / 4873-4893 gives -0.07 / 46.4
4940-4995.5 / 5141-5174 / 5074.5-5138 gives -0.02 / 48.4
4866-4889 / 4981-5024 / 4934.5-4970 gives -0.04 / 48.3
